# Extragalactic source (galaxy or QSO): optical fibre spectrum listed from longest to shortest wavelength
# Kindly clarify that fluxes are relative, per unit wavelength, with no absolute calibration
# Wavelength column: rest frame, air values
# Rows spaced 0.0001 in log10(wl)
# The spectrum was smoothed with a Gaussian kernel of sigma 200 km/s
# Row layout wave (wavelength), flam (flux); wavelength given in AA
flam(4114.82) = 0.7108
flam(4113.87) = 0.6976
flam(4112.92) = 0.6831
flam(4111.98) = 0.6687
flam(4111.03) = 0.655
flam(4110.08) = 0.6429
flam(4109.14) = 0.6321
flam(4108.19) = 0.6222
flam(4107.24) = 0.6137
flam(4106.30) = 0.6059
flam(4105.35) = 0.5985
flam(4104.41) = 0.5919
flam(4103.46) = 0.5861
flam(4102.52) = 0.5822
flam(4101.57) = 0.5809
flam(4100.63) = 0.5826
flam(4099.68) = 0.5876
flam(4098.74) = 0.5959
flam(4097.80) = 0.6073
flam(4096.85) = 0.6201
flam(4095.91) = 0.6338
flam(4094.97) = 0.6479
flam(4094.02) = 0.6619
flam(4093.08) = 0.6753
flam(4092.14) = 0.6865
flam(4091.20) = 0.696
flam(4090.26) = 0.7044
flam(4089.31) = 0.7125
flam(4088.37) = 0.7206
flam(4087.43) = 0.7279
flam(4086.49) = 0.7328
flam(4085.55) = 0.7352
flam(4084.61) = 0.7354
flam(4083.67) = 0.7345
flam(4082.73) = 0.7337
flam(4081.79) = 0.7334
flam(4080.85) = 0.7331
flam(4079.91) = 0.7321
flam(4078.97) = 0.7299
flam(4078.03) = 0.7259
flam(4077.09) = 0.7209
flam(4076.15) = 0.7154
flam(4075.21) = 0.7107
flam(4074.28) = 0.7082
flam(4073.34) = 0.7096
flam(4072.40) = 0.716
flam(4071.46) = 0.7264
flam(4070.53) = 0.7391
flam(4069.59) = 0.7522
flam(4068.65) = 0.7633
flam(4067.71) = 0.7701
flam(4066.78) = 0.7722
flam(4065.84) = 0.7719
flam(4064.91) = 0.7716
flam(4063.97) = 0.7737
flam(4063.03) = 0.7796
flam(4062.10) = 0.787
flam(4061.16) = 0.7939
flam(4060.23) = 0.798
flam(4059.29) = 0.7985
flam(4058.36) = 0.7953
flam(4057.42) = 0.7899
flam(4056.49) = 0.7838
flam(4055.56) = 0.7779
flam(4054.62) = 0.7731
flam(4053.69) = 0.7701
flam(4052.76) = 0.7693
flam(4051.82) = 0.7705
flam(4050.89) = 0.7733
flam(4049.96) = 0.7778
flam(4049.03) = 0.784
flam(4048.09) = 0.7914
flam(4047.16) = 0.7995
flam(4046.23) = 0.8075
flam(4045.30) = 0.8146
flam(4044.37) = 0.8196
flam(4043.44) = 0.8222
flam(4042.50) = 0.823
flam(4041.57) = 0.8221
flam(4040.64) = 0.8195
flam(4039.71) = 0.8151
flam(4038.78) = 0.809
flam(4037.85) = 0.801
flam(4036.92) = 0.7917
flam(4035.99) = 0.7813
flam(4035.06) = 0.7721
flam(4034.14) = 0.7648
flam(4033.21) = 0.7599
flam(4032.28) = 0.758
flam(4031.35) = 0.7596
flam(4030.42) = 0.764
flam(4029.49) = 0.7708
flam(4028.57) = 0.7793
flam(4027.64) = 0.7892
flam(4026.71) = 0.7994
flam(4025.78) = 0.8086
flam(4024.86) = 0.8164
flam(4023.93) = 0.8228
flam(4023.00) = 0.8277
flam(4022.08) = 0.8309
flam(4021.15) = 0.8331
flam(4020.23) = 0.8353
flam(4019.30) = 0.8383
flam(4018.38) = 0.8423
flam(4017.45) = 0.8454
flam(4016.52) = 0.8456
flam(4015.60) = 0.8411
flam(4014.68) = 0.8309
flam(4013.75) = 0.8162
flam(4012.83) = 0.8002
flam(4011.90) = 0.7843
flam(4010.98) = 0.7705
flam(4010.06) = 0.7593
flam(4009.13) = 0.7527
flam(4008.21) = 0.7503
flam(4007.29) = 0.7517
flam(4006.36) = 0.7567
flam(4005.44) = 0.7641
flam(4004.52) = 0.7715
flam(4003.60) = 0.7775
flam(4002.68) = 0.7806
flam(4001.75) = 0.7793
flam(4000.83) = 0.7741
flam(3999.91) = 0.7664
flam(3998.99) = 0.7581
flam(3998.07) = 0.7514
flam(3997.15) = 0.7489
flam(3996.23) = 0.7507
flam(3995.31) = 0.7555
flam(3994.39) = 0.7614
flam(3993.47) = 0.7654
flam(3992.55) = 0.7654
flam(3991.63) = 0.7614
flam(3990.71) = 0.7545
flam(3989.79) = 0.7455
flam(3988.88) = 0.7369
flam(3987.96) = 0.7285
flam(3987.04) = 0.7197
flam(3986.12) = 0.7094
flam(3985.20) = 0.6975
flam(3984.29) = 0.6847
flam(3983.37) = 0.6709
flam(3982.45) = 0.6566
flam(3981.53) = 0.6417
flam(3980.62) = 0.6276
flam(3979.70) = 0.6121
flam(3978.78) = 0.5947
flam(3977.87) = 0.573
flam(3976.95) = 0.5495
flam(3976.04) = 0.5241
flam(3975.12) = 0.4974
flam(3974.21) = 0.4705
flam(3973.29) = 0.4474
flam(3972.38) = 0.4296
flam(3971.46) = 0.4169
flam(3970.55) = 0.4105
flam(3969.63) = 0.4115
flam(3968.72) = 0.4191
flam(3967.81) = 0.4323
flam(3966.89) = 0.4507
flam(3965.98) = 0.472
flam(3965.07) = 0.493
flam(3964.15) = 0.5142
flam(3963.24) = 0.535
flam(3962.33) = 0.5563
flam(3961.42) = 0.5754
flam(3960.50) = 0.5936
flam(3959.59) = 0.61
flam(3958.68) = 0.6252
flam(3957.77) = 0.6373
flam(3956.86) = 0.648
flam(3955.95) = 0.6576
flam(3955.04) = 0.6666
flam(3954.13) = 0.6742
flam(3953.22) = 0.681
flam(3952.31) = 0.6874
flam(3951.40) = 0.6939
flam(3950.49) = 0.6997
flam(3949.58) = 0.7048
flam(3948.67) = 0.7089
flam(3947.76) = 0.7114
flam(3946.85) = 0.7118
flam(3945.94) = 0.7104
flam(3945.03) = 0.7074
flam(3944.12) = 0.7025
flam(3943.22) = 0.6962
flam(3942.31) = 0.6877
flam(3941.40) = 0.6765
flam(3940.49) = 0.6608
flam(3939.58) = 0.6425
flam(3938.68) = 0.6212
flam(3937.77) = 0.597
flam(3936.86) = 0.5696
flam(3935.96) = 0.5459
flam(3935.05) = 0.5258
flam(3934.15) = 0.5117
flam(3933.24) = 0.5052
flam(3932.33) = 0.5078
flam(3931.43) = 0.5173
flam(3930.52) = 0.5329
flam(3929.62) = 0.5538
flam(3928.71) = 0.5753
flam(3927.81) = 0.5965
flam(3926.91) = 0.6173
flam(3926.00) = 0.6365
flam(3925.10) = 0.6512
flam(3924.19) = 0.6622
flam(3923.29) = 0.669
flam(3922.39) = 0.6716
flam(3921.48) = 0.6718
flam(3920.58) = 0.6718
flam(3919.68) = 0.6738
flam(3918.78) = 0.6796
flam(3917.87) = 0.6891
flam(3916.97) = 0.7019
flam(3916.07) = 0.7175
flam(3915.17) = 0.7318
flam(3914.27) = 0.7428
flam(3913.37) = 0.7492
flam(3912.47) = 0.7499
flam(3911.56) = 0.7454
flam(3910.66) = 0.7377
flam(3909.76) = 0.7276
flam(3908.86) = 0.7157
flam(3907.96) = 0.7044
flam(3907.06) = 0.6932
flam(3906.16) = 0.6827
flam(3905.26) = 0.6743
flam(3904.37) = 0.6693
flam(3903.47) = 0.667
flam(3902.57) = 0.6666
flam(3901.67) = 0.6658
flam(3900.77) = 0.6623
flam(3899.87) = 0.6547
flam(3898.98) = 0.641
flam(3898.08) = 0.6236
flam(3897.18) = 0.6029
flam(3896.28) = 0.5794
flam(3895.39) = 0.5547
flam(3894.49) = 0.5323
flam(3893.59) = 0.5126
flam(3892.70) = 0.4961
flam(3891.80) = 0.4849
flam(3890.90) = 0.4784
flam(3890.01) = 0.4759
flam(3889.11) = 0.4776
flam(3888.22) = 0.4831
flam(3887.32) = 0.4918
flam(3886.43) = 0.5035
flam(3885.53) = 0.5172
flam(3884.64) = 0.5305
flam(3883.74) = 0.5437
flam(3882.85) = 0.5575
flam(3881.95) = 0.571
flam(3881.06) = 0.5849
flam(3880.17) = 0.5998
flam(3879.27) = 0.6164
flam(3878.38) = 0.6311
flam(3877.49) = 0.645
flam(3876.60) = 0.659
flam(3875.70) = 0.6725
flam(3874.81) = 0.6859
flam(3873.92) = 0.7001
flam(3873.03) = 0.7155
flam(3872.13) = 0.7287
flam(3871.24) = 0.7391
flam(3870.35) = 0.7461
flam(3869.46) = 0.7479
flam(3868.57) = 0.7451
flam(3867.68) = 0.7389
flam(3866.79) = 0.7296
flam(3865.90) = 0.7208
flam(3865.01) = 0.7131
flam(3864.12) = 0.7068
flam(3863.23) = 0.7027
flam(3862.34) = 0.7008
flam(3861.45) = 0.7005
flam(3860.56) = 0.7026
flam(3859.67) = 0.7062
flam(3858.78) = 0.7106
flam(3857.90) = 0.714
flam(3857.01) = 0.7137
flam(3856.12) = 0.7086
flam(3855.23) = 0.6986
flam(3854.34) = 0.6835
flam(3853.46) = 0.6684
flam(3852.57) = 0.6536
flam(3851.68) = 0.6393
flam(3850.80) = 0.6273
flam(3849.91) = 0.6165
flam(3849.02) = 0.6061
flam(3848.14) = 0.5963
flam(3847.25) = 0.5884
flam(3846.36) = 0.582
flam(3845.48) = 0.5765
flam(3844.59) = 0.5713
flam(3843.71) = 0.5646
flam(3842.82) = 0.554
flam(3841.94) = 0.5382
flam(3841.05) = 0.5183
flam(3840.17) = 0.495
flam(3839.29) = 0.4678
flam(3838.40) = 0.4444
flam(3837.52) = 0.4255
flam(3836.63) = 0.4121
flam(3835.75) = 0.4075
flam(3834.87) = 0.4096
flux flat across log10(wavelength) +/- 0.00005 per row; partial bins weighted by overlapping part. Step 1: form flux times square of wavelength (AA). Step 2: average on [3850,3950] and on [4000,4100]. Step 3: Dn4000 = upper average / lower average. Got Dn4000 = 1.28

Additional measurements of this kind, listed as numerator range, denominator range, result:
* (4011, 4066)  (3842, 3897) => 1.39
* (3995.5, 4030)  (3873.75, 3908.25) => 1.42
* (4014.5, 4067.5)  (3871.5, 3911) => 1.41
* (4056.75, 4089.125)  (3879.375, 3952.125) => 1.29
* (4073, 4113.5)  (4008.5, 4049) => 0.86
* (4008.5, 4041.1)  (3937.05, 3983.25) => 1.39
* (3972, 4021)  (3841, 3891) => 1.21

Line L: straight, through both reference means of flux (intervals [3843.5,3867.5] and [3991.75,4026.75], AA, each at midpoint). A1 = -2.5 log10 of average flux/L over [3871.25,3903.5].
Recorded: 0.17 mag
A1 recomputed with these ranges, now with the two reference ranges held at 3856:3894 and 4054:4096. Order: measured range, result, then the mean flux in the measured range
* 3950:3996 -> 0.13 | 0.61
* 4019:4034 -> -0.12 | 0.798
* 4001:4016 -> -0.11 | 0.78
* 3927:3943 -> 0.15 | 0.581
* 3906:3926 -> -0.07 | 0.701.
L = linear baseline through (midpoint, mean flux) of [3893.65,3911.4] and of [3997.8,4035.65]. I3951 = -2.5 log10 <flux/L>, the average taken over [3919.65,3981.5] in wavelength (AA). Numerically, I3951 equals 0.20 mag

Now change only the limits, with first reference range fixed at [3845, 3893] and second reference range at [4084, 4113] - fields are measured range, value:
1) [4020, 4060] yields -0.22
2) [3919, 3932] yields 0.03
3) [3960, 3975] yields 0.32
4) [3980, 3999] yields -0.13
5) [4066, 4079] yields -0.14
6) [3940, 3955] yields -0.09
